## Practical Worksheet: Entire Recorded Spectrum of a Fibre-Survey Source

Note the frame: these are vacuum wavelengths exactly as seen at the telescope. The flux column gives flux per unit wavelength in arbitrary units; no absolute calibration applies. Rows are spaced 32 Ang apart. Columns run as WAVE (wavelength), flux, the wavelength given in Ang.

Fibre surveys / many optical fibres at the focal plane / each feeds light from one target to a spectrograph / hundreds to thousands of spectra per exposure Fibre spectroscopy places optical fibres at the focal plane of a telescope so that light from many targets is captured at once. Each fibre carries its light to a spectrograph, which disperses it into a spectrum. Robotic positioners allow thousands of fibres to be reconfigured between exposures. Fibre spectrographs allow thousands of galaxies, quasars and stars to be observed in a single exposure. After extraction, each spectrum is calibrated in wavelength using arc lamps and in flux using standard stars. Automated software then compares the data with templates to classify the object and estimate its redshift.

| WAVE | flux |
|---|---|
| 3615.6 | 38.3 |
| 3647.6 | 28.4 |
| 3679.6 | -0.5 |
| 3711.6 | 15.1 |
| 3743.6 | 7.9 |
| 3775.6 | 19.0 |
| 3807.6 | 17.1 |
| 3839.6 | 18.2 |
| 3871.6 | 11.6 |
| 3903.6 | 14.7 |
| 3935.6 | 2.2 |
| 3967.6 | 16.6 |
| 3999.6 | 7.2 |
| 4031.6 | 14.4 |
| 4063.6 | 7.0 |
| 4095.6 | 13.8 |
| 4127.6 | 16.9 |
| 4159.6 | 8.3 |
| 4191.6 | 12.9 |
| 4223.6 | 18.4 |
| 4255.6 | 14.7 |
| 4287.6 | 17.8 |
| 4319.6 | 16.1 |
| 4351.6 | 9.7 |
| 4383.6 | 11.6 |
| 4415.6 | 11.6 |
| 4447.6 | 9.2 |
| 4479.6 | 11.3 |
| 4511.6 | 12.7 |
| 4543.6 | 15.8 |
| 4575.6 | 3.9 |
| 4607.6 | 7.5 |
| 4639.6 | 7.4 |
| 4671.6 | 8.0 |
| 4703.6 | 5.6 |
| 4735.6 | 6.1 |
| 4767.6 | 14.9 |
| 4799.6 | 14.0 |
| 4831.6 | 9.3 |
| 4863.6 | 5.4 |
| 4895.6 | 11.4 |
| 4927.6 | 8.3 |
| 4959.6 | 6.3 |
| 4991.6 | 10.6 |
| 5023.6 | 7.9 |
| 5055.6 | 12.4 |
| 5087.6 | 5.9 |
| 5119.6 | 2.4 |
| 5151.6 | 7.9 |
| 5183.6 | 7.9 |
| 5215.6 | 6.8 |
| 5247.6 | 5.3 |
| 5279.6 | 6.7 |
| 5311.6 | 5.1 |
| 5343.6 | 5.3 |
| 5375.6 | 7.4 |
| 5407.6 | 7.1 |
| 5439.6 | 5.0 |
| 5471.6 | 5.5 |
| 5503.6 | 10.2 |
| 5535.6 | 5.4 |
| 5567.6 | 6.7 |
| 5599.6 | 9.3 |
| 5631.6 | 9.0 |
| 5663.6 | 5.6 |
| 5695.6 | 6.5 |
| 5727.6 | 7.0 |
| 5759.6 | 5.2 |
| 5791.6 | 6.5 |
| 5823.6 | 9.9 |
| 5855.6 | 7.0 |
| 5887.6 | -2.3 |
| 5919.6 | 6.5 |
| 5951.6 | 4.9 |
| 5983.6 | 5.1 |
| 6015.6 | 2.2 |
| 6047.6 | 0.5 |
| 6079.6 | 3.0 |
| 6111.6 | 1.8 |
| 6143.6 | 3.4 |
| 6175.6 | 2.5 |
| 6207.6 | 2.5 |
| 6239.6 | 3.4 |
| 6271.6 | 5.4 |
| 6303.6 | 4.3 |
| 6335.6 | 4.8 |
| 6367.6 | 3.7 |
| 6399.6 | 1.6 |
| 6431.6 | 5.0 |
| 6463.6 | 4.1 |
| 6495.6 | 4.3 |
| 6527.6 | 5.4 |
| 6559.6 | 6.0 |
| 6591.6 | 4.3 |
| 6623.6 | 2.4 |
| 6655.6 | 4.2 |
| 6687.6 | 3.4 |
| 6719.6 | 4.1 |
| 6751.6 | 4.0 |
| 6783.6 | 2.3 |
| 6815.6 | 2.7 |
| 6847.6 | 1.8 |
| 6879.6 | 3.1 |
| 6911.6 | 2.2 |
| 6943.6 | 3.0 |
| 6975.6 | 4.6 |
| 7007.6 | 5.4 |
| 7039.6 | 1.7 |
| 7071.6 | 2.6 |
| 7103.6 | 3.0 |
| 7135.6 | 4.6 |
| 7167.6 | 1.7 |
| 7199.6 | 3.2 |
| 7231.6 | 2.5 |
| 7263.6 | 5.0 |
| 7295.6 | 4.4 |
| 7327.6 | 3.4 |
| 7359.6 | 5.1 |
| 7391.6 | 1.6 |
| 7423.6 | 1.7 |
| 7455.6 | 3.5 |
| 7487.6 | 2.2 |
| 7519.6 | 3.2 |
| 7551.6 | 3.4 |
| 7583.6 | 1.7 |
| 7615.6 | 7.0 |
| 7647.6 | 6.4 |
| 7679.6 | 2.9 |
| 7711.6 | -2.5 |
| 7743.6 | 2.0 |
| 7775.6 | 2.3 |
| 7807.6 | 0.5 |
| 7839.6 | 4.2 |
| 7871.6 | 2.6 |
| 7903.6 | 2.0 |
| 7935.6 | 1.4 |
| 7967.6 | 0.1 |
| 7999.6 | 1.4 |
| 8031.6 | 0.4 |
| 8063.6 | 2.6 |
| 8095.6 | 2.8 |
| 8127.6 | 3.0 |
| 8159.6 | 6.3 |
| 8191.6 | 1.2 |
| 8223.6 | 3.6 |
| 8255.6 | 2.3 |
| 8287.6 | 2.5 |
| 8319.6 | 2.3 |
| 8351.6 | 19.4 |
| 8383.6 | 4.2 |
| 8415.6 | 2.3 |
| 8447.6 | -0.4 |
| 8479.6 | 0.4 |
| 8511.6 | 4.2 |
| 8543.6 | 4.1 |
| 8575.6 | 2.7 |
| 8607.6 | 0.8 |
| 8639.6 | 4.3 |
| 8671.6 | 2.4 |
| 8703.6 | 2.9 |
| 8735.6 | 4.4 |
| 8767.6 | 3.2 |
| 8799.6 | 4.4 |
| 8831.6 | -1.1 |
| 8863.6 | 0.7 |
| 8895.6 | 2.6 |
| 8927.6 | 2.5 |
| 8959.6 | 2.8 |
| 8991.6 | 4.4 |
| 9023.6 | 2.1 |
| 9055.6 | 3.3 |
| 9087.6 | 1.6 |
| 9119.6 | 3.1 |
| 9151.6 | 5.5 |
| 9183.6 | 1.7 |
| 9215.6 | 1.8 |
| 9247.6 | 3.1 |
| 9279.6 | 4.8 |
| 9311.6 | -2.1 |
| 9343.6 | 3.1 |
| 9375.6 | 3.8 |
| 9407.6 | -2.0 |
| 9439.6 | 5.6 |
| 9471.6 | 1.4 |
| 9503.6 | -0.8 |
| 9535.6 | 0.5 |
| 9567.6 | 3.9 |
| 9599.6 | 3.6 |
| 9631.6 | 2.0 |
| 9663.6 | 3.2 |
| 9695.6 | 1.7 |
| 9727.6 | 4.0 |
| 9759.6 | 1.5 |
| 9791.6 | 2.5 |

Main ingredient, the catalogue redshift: 1.24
